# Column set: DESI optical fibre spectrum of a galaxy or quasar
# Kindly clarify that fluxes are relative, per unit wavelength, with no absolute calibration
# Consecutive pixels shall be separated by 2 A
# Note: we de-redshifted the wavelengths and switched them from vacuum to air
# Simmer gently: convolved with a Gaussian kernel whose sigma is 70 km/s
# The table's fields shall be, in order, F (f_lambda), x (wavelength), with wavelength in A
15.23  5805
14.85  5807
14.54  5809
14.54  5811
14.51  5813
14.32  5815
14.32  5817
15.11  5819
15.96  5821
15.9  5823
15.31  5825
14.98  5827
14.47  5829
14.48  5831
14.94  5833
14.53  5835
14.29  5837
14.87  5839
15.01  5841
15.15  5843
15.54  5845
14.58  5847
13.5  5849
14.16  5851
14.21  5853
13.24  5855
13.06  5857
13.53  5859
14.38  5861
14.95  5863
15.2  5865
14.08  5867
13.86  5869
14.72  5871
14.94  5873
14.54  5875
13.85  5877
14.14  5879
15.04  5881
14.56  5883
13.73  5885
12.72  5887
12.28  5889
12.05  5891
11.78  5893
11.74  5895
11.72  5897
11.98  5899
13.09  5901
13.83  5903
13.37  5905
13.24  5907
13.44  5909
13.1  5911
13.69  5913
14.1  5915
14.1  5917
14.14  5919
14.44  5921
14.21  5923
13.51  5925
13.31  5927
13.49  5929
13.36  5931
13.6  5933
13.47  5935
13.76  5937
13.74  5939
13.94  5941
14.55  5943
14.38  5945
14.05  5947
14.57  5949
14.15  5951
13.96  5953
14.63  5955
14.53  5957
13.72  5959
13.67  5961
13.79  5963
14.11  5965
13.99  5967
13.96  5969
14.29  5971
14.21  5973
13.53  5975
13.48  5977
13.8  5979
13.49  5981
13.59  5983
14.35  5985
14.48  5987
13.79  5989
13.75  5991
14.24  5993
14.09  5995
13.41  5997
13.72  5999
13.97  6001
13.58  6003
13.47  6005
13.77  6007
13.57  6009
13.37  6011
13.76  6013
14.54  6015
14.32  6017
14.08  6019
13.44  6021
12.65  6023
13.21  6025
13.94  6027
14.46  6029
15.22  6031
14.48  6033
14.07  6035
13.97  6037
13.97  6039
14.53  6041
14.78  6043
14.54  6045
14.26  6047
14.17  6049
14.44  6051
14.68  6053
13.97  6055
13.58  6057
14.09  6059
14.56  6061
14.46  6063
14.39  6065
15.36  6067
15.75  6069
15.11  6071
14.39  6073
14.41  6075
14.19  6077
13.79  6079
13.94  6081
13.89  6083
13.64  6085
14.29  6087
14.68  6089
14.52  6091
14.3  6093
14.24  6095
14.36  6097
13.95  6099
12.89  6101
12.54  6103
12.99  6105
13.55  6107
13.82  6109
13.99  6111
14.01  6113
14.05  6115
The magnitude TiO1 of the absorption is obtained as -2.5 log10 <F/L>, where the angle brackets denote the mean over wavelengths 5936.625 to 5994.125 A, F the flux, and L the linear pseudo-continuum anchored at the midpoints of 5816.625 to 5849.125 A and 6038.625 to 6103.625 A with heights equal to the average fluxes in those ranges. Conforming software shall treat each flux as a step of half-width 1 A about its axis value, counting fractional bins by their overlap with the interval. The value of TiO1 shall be 0.04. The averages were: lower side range 14.9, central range 14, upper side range 14.3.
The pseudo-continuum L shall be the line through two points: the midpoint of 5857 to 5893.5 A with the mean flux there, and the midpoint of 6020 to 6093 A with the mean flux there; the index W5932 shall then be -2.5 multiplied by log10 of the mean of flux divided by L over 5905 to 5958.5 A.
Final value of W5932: 0.011 mag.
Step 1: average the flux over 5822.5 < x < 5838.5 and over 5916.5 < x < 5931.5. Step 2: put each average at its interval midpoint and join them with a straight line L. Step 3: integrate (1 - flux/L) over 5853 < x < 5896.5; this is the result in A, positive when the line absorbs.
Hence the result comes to 1.94 A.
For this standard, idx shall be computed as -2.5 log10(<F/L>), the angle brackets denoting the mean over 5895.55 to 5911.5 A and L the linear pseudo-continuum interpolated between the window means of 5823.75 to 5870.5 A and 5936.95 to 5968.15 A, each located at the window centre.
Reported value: 0.11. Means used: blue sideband 14.5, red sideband 14.1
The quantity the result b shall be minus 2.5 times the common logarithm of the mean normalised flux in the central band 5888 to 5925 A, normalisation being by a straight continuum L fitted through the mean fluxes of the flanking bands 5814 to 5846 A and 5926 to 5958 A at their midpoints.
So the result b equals 0.09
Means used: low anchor 14.9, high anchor 14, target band 13.1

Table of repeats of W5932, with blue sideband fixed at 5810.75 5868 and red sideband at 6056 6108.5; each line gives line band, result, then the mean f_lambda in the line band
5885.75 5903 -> 0.18 mag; 12.3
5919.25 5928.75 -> 0.04 mag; 13.9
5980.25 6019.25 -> 0.03 mag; 13.9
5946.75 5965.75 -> 0.02 mag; 14.1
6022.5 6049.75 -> 0.00 mag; 14.2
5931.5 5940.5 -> 0.06 mag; 13.6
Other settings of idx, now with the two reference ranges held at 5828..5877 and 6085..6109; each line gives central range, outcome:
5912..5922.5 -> 0.012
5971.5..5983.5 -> 0.032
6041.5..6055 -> -0.038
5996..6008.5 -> 0.032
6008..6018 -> 0.010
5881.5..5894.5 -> 0.115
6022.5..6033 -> -0.001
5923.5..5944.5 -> 0.040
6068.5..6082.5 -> -0.043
